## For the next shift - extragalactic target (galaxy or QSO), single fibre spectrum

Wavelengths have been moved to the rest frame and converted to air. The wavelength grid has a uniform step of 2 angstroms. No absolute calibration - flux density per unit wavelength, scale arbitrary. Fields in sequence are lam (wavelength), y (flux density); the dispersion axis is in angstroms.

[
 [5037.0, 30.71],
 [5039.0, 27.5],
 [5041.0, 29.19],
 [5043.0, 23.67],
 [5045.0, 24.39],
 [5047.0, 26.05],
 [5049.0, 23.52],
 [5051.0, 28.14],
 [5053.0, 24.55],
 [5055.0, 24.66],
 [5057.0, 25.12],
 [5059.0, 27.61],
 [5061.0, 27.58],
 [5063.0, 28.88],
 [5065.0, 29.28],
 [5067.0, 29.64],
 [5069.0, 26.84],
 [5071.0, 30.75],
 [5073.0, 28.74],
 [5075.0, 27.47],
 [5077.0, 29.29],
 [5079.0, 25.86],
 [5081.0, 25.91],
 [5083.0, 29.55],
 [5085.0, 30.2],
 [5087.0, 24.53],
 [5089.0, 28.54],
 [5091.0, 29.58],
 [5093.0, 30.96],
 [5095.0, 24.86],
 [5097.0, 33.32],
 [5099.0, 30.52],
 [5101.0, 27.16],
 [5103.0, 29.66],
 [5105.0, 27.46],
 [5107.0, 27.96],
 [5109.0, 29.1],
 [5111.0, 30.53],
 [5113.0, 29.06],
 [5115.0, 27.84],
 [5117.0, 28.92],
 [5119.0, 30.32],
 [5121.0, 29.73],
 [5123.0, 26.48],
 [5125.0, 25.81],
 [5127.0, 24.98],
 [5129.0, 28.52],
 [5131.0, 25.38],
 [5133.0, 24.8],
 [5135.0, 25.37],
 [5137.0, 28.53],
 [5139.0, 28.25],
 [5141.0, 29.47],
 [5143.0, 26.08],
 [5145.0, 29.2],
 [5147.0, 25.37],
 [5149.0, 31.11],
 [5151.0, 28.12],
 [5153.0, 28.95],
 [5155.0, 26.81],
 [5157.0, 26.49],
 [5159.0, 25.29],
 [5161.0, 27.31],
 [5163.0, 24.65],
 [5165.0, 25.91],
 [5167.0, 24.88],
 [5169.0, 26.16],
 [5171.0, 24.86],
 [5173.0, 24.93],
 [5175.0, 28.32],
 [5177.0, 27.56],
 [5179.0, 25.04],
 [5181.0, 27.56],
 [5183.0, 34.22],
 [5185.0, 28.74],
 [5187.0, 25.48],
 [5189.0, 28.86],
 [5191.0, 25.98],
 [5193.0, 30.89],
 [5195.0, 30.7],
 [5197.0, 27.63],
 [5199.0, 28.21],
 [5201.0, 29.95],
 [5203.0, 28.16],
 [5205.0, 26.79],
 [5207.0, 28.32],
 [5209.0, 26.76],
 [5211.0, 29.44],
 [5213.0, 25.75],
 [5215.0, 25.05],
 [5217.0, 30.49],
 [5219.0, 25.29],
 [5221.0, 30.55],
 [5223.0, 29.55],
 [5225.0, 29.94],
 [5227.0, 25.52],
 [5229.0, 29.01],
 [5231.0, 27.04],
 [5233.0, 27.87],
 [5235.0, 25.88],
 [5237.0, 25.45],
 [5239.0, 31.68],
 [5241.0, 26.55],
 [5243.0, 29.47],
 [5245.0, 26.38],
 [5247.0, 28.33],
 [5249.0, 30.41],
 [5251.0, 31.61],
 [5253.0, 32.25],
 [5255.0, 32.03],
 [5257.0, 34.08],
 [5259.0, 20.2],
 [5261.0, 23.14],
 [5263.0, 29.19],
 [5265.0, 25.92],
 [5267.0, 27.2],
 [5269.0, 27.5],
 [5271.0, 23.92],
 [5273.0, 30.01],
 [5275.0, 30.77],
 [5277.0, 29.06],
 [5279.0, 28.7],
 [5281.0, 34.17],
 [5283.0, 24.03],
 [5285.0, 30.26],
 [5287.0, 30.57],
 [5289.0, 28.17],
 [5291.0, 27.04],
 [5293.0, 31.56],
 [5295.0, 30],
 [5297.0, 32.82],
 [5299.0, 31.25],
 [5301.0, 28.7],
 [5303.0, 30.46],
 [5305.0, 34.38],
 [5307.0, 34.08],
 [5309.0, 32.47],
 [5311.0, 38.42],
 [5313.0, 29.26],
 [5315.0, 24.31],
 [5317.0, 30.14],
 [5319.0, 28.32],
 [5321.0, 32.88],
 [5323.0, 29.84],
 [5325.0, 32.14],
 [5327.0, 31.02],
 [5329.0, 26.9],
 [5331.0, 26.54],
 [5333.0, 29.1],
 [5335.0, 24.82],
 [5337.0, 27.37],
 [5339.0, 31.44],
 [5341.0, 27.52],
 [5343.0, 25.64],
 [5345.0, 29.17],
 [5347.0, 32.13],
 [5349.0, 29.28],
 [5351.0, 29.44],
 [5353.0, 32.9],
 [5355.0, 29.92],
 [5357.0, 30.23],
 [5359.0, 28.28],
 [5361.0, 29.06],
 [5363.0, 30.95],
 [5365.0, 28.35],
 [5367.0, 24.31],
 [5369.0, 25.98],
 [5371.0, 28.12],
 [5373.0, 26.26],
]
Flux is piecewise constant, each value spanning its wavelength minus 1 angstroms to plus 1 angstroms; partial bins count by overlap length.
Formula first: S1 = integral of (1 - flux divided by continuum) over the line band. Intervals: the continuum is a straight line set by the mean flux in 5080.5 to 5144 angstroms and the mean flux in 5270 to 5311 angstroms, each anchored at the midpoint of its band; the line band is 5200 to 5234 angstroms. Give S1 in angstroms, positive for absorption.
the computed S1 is 1.7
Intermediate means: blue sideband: 28.1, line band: 28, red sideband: 30.3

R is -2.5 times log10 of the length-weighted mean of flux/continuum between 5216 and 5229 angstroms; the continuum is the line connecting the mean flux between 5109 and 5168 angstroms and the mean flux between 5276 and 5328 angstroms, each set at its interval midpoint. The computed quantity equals 0.02 mag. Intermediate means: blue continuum 27.4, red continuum 30.5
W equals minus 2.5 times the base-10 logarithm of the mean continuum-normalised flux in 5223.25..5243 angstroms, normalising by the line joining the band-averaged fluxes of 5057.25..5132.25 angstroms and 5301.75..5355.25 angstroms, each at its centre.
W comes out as 0.06 mag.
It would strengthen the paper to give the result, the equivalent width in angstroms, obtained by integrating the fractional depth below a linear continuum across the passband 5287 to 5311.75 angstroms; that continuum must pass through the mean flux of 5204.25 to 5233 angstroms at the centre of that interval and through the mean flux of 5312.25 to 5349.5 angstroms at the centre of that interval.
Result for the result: -2.6 angstroms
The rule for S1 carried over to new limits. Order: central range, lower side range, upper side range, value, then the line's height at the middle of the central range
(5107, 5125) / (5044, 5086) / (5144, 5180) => -1.2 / 27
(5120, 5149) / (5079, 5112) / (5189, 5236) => 1.3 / 28.5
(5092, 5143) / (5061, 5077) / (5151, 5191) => -0.5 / 27.9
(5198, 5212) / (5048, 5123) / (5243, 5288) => 0.1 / 28.5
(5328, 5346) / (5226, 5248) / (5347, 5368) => 0.9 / 29.1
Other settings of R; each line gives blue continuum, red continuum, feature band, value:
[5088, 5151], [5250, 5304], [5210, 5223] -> 0.03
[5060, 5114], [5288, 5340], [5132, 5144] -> 0.07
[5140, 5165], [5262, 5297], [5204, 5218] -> 0.02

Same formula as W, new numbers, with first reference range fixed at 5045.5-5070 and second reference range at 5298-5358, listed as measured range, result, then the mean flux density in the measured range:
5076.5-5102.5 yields -0.05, 28.5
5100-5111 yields -0.04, 28.5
